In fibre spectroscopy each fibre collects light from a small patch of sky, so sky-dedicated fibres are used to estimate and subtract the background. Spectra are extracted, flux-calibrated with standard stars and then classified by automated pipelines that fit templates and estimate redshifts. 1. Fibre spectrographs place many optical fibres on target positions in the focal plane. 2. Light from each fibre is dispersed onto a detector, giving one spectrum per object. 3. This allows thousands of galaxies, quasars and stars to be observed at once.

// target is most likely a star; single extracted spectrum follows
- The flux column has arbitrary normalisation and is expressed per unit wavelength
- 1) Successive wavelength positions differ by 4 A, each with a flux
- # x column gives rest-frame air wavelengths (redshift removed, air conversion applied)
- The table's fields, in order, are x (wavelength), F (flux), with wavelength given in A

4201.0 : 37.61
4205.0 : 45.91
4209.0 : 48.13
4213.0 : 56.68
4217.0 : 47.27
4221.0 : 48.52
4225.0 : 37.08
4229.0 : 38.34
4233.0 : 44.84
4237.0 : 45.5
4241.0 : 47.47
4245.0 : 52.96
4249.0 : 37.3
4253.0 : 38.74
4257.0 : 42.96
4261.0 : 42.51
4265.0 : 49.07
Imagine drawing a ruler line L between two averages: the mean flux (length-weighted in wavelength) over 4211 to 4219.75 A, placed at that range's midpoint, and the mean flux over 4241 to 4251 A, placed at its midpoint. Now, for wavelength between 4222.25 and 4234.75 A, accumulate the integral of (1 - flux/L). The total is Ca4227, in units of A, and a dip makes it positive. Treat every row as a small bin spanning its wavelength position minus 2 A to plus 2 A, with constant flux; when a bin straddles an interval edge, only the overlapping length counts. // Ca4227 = 2.2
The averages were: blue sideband 51.7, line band 40.5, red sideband 45.6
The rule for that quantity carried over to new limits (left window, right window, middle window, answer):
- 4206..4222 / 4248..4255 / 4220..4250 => -0.7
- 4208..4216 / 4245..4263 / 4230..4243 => 0.2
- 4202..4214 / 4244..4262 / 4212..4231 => 0.8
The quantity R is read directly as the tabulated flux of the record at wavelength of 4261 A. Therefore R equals 42.51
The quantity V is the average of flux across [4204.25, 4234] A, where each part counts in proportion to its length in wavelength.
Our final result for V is 45.9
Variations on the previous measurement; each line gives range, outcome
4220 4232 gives 41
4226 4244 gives 44.1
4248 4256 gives 38.7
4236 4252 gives 45.4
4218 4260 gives 43.4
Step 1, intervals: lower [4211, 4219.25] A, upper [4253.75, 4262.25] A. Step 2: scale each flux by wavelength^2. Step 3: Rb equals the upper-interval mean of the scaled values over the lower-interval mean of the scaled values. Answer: 0.83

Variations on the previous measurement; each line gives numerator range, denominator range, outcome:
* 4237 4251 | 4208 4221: 0.92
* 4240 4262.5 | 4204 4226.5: 0.93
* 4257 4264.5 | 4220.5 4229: 1.10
